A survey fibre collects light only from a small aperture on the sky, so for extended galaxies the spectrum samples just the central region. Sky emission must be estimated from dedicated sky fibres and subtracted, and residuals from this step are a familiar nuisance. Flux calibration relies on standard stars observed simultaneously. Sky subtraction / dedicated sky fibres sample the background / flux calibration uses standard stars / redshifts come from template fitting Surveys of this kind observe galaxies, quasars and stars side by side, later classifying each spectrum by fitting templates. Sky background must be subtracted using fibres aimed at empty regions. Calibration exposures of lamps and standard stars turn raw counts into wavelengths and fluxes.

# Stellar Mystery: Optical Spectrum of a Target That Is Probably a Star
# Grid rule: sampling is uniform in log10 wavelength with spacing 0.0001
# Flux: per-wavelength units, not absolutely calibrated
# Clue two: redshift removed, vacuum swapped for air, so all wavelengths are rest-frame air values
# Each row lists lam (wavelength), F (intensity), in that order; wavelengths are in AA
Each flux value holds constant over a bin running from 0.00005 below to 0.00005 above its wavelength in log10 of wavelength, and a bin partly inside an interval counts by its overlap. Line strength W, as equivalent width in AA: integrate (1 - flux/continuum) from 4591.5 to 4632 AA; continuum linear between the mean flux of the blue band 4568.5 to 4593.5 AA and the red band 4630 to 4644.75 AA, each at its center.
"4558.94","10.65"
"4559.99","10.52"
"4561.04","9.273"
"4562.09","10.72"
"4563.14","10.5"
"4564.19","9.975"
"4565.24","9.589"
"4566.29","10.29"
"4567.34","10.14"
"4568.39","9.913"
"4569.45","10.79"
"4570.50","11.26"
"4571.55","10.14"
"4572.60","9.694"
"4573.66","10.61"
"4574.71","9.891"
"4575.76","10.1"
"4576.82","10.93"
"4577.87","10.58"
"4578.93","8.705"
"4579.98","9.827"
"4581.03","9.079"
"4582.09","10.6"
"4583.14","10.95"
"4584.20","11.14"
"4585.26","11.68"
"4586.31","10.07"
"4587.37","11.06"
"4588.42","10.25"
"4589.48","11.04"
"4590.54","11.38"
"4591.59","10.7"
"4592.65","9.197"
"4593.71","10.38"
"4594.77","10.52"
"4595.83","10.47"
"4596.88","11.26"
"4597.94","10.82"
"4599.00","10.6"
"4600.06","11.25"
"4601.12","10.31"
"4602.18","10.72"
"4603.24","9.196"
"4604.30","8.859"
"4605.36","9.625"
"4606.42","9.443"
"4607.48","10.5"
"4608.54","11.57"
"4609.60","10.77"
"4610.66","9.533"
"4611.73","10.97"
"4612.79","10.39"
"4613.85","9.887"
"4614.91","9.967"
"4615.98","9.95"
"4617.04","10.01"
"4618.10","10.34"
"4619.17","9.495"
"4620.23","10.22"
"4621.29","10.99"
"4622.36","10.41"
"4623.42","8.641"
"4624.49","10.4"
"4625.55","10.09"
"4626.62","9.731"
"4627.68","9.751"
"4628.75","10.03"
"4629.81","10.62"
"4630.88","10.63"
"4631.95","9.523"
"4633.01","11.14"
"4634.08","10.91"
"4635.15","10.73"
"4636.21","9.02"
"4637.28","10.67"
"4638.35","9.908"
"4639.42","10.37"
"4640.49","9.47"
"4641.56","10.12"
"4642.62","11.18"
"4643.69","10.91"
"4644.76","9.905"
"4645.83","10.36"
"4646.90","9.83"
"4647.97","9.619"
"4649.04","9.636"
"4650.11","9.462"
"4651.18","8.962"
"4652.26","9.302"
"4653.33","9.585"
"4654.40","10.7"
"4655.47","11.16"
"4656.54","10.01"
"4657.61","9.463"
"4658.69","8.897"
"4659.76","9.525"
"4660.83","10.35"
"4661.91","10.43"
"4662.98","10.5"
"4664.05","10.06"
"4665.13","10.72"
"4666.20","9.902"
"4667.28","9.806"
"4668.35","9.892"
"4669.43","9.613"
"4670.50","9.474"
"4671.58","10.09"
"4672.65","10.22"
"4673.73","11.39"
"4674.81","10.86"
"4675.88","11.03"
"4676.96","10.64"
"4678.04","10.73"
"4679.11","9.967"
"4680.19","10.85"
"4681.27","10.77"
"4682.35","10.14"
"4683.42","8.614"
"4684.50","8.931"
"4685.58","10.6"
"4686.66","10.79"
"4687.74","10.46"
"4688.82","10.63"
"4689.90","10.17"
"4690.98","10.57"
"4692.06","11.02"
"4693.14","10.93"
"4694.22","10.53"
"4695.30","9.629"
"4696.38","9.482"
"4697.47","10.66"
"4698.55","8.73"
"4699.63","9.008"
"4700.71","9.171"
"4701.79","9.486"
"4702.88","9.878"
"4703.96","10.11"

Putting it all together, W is 0.7 AA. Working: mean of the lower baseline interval 10.4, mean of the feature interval 10.2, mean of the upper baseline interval 10.3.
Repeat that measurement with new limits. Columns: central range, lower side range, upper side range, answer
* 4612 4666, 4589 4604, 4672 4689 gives 2.0 AA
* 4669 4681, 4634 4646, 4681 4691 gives -0.3 AA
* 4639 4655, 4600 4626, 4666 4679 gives 0.4 AA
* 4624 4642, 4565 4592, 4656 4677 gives 0.1 AA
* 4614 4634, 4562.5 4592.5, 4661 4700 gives 0.4 AA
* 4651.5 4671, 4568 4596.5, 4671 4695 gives 0.9 AA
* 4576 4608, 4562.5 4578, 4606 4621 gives -0.3 AA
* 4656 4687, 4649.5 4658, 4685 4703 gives -0.6 AA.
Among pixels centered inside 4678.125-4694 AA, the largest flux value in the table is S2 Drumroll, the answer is 11.02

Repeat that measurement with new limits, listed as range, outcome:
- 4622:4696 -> 11.39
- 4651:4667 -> 11.16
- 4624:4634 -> 11.14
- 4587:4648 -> 11.57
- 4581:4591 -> 11.68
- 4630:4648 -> 11.18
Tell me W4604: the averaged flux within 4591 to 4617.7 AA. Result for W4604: 10.3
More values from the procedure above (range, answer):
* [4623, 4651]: 10.1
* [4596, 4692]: 10.2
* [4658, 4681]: 10.2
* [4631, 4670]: 10.1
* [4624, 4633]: 10.2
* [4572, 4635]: 10.3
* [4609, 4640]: 10.2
